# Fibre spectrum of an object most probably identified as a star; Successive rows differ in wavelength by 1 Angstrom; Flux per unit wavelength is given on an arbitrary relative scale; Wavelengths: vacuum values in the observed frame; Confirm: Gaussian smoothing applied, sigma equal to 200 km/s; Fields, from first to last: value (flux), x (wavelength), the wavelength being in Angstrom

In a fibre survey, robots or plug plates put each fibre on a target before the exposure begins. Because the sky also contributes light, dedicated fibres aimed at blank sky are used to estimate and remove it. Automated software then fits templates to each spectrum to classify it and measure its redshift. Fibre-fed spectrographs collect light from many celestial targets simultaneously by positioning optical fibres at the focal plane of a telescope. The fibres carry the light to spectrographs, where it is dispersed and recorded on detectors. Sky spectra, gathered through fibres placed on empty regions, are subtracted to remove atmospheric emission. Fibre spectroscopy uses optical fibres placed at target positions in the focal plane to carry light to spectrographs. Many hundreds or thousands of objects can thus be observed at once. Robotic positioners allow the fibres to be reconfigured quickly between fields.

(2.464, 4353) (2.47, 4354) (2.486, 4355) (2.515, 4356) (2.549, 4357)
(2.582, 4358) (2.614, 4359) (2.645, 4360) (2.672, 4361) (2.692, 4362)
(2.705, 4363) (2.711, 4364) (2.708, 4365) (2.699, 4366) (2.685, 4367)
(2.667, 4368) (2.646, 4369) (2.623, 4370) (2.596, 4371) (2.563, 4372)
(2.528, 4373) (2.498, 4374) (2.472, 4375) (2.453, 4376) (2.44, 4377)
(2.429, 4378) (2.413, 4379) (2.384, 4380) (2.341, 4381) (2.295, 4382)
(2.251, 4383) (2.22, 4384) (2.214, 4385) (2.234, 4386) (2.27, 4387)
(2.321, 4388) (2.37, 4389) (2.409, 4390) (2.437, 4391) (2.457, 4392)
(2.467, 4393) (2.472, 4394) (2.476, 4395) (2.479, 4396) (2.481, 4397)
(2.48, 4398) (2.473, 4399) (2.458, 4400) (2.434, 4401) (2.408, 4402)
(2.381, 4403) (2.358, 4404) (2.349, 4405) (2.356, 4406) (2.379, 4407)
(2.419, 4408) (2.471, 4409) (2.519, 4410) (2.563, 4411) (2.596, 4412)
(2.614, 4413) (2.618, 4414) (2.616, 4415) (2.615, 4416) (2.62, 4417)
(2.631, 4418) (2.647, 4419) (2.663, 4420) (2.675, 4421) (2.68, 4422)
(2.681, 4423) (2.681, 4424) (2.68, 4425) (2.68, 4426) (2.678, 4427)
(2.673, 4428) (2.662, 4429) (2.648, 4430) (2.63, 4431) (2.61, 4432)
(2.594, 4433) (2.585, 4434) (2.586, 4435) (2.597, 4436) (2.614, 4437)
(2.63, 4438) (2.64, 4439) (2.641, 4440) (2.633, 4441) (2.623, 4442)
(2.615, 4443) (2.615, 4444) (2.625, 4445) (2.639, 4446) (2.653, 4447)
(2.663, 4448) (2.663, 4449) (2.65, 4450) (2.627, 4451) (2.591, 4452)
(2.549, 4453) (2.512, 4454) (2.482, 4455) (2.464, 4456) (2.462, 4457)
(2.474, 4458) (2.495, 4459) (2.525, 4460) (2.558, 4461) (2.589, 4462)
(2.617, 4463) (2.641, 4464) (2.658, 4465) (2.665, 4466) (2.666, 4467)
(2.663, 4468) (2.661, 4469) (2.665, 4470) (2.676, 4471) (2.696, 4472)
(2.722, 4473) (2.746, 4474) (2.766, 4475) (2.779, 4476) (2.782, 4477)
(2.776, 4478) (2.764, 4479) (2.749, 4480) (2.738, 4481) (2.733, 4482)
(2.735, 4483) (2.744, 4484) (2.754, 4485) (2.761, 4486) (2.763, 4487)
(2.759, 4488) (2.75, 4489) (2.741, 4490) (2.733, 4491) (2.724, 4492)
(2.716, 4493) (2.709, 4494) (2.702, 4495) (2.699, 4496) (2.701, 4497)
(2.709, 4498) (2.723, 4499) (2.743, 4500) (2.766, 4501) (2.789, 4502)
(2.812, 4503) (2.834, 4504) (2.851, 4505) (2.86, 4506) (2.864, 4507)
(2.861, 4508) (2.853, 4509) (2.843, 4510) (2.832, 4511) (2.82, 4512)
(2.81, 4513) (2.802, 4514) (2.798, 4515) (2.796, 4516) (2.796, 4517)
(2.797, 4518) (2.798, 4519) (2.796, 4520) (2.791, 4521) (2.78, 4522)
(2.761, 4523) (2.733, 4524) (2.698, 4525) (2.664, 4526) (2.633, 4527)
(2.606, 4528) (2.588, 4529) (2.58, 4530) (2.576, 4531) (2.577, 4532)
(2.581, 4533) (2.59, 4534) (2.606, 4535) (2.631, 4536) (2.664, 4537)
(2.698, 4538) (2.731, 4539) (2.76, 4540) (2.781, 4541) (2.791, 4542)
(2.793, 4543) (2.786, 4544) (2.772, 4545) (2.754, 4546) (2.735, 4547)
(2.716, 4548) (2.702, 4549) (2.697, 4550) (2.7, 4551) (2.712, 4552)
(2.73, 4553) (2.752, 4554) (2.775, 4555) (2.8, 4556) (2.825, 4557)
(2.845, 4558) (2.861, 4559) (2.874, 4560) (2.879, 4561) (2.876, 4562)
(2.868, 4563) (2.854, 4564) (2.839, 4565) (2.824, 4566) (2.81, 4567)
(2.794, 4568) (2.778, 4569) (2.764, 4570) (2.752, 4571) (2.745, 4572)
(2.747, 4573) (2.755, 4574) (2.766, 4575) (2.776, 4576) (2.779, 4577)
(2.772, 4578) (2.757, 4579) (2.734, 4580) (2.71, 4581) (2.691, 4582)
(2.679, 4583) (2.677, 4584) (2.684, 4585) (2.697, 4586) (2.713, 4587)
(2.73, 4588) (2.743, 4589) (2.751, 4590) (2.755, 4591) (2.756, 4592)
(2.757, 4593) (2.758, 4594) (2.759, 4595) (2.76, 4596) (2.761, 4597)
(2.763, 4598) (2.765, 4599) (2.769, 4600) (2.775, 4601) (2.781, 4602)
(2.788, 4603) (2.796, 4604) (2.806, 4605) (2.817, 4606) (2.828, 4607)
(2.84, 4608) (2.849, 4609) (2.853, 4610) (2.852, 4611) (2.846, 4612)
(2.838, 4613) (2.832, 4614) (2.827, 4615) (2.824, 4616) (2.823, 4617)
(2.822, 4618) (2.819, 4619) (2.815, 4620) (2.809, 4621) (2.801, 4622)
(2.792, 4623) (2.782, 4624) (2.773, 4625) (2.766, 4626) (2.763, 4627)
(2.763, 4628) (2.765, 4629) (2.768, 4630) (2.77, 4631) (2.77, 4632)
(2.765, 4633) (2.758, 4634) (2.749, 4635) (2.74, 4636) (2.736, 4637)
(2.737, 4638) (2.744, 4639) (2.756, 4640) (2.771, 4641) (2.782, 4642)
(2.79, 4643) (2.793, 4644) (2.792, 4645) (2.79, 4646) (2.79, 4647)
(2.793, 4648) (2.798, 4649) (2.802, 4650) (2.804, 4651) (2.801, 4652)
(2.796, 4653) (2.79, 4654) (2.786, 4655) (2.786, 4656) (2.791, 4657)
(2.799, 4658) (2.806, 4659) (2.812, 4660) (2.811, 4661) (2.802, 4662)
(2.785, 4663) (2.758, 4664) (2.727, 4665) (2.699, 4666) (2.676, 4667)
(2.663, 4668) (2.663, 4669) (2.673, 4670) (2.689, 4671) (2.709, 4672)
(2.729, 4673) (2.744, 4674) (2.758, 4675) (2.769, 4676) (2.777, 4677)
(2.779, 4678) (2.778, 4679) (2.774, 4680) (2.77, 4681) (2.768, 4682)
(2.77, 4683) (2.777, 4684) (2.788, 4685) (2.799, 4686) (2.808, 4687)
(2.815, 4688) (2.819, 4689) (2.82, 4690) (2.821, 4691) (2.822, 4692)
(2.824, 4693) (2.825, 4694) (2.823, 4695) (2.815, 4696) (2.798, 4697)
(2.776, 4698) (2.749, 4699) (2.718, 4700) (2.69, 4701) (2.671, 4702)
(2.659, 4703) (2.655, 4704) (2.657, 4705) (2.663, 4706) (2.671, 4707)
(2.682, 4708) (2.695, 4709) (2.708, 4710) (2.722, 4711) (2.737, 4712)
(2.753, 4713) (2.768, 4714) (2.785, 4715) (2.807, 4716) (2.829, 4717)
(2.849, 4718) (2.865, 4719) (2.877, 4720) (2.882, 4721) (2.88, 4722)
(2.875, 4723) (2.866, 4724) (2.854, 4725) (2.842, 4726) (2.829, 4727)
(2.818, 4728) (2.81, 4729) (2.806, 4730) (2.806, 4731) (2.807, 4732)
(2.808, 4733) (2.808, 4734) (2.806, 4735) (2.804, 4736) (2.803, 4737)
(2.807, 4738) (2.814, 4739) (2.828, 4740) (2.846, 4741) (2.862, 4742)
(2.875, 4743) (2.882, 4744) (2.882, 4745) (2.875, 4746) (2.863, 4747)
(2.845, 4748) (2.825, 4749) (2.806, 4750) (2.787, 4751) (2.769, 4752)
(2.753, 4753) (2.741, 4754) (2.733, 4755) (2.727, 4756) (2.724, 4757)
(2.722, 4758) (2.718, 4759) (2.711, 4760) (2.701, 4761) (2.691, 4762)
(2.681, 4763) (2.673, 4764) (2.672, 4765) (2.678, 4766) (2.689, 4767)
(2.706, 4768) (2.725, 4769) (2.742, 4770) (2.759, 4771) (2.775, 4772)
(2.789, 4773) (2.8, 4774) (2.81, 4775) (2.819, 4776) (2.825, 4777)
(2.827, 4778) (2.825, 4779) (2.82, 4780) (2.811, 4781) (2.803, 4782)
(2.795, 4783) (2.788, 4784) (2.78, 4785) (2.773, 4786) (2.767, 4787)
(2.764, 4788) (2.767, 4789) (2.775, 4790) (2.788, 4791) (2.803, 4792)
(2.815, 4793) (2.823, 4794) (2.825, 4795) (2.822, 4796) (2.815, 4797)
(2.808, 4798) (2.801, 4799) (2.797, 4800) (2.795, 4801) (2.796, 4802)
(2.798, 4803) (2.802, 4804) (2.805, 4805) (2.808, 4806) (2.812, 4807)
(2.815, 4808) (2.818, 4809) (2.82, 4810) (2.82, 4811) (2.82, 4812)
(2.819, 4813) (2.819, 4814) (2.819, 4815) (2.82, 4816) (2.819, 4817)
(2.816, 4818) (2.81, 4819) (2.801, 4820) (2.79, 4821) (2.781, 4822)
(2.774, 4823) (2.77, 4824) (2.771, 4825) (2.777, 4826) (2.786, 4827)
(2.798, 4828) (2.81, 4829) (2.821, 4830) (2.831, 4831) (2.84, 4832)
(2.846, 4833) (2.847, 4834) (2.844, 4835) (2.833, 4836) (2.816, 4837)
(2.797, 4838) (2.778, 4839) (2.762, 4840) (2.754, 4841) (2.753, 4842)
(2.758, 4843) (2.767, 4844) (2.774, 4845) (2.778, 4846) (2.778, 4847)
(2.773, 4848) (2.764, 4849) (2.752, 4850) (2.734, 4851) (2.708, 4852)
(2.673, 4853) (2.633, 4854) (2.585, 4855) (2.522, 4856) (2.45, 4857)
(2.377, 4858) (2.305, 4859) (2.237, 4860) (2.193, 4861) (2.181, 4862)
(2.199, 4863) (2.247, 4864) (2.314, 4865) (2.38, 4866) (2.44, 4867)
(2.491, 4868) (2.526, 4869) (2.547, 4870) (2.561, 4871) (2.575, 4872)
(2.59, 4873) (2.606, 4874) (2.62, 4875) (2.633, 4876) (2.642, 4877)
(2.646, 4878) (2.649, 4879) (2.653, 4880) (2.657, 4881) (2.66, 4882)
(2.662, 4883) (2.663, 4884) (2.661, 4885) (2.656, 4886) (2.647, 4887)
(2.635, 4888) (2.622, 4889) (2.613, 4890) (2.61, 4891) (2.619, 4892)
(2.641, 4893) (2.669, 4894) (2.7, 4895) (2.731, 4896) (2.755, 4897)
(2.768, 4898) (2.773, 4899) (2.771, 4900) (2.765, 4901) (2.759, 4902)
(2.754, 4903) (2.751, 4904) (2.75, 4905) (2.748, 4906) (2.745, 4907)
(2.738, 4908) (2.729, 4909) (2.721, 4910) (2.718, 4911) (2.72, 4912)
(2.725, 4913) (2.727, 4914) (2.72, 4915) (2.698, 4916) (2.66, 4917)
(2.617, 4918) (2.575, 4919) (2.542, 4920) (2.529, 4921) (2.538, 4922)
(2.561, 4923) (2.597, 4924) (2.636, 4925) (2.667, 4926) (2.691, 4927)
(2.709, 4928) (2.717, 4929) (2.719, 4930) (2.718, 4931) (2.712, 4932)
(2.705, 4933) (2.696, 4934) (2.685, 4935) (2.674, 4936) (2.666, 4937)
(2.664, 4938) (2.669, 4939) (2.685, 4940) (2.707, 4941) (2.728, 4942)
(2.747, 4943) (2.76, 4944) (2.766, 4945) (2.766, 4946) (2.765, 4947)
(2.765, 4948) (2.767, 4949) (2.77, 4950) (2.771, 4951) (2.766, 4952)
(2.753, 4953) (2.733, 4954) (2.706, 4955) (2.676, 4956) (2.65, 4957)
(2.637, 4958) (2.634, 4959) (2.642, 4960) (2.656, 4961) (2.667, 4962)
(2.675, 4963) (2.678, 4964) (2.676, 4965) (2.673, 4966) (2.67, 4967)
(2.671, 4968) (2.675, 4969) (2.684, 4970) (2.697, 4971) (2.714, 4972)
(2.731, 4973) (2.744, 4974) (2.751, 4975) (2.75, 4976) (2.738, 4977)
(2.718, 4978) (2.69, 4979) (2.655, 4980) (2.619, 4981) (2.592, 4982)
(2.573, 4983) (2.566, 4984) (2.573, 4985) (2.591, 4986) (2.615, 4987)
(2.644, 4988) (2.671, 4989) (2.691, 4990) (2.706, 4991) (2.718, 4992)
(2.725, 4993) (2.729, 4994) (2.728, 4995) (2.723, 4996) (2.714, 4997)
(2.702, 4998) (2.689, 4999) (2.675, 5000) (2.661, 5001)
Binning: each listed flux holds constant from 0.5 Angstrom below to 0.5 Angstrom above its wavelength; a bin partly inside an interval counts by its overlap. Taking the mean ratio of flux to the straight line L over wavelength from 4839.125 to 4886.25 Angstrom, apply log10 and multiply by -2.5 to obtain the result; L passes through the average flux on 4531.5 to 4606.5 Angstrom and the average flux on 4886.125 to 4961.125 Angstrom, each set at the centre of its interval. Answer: 0.05 mag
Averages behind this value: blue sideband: 2.75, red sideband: 2.69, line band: 2.58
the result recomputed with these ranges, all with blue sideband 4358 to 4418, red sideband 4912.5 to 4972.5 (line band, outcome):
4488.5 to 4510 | -0.10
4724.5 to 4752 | -0.09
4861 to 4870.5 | 0.13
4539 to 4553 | -0.08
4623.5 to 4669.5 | -0.08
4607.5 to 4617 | -0.11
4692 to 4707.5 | -0.06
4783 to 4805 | -0.06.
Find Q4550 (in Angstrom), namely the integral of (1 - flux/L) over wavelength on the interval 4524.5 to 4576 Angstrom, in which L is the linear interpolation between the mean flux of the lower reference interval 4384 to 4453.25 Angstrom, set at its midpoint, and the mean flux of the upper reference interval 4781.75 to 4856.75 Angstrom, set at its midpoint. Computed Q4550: -2.2 Angstrom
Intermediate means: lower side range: 2.54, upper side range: 2.78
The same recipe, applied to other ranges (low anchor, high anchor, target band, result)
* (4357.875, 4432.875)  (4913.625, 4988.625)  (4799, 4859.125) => -2.7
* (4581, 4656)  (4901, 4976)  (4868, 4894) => 0.9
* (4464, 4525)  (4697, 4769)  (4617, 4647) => -0.1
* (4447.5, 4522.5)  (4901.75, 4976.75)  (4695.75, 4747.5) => -1.7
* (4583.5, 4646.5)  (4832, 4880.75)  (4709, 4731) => -0.9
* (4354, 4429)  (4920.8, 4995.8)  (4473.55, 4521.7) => -4.3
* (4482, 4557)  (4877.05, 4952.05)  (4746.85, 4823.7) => -2.1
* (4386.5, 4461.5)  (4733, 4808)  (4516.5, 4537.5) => -0.5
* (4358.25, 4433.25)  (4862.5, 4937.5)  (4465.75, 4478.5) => -0.9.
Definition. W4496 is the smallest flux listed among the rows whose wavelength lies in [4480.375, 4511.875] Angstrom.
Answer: 2.699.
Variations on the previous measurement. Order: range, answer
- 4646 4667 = 2.676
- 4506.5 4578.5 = 2.576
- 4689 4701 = 2.69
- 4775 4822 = 2.764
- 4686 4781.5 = 2.655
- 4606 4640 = 2.736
